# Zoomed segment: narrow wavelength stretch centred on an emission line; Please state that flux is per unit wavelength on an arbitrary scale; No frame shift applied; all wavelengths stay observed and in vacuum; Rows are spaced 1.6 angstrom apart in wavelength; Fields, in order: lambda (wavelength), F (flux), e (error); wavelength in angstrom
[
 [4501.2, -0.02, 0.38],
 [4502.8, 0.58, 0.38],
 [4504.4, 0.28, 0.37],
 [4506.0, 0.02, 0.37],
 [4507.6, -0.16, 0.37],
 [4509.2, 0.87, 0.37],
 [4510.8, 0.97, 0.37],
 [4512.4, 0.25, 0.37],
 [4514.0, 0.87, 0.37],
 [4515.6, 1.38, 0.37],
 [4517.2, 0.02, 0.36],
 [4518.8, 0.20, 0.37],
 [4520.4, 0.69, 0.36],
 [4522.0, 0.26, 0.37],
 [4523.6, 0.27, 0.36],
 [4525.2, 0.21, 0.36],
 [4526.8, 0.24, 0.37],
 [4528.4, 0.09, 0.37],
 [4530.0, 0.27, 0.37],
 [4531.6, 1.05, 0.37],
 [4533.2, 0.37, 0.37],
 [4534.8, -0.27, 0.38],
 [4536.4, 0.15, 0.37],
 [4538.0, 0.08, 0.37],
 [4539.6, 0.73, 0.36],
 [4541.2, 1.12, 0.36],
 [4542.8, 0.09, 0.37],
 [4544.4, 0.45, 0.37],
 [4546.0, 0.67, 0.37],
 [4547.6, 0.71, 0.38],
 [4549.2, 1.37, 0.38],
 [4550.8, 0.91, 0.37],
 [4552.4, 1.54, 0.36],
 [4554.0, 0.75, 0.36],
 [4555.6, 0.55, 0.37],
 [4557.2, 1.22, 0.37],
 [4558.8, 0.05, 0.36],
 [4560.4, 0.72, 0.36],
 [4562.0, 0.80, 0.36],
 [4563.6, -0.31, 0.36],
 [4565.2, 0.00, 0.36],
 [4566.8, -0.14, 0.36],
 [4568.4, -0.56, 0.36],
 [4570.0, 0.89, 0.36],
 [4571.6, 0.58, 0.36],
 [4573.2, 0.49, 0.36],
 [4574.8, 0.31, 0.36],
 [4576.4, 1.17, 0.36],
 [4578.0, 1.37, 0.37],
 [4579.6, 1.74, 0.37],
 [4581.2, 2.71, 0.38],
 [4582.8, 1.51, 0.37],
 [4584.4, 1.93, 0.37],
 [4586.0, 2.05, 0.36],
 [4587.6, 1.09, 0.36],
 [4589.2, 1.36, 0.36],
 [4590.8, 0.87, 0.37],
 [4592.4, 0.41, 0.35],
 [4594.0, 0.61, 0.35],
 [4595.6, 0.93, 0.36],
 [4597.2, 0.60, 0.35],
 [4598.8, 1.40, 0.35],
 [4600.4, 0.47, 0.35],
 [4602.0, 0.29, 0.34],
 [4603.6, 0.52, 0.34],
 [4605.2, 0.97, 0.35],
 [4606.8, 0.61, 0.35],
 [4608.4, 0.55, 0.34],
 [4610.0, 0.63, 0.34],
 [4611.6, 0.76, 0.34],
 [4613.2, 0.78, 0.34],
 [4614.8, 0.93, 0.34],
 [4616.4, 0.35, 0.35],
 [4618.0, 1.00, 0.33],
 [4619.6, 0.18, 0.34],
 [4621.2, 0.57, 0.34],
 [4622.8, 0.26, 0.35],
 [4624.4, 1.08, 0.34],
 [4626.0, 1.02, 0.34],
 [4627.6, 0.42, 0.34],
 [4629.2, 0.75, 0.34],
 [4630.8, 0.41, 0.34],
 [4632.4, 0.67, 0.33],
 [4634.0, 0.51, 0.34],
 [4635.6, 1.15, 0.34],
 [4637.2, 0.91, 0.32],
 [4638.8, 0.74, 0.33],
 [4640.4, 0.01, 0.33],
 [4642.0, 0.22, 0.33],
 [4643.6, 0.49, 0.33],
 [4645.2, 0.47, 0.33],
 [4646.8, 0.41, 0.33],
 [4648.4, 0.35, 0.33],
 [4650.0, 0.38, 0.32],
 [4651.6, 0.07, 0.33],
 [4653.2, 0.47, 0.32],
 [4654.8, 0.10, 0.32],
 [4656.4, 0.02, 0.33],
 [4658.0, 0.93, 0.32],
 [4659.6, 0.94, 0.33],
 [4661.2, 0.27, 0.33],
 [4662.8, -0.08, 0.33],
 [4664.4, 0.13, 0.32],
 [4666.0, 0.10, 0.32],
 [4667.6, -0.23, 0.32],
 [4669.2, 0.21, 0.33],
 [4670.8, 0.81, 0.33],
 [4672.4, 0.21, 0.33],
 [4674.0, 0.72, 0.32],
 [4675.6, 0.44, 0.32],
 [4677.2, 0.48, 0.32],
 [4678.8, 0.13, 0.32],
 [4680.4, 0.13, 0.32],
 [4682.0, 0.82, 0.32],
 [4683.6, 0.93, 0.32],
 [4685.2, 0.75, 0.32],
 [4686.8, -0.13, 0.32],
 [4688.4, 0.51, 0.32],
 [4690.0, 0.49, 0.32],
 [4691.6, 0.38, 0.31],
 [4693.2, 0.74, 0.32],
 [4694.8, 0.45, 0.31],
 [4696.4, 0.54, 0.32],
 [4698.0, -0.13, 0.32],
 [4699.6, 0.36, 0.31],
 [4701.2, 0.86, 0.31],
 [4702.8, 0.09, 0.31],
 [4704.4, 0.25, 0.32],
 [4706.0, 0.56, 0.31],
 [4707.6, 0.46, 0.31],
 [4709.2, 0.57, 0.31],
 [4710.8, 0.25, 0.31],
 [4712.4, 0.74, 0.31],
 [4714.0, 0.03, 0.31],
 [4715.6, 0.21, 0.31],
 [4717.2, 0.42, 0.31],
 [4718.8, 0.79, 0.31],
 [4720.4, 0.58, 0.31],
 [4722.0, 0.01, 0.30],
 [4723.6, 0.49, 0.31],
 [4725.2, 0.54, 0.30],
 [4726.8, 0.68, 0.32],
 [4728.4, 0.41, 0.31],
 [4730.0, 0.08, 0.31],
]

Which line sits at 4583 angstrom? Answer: Lyman alpha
